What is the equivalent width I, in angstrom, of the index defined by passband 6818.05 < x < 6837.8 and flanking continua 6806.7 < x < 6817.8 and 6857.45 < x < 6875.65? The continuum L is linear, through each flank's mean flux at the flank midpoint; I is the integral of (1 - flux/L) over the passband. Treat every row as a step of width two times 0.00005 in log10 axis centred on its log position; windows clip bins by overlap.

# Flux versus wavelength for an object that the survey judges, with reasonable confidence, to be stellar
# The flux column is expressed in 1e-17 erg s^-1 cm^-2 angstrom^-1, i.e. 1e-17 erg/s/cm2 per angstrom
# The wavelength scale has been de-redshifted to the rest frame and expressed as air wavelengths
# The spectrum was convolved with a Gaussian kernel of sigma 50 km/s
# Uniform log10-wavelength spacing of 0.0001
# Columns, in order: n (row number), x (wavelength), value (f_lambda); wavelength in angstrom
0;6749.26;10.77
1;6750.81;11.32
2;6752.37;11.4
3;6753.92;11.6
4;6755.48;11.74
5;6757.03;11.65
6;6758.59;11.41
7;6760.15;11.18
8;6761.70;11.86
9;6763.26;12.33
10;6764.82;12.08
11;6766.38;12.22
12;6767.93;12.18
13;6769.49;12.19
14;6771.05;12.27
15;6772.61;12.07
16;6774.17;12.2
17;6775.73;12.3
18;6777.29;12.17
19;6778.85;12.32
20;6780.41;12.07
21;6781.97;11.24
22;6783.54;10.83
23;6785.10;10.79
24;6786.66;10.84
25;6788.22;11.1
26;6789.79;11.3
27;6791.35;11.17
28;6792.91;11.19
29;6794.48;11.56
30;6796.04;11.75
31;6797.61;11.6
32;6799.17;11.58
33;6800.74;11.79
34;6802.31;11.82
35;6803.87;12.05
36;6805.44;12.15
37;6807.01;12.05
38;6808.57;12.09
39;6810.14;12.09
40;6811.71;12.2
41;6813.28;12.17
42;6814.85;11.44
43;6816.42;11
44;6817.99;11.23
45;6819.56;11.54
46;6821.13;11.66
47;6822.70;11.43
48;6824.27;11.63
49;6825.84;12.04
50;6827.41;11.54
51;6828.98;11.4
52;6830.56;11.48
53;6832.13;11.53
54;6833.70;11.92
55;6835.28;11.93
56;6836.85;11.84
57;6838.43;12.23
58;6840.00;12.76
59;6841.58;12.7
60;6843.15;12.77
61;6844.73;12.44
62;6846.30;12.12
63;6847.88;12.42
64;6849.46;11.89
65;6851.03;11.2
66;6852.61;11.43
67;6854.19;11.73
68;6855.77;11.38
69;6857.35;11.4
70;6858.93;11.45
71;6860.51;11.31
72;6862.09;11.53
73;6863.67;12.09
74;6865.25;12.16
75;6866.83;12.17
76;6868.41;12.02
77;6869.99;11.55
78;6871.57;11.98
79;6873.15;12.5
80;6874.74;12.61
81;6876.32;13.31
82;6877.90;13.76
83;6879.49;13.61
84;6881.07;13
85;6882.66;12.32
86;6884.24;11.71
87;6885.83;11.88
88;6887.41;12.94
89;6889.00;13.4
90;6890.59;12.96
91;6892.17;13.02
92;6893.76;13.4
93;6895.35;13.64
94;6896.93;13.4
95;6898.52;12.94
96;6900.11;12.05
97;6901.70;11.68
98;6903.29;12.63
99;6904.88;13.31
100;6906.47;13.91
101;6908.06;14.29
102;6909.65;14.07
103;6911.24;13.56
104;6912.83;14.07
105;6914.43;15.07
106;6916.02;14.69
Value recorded 0.34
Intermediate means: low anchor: 11.8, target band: 11.6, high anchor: 11.9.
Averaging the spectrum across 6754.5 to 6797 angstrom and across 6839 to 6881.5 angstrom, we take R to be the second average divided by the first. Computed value 1.0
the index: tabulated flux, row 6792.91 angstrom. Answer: 11.19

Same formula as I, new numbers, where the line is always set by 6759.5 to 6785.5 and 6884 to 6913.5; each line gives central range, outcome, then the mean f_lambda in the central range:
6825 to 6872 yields 2.8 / 11.9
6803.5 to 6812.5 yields 0.1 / 12.1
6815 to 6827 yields 0.9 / 11.5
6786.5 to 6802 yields 0.9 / 11.4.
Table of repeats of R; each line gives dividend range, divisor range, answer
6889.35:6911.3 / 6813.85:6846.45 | 1.11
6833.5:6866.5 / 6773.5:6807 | 1.03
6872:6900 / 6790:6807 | 1.11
